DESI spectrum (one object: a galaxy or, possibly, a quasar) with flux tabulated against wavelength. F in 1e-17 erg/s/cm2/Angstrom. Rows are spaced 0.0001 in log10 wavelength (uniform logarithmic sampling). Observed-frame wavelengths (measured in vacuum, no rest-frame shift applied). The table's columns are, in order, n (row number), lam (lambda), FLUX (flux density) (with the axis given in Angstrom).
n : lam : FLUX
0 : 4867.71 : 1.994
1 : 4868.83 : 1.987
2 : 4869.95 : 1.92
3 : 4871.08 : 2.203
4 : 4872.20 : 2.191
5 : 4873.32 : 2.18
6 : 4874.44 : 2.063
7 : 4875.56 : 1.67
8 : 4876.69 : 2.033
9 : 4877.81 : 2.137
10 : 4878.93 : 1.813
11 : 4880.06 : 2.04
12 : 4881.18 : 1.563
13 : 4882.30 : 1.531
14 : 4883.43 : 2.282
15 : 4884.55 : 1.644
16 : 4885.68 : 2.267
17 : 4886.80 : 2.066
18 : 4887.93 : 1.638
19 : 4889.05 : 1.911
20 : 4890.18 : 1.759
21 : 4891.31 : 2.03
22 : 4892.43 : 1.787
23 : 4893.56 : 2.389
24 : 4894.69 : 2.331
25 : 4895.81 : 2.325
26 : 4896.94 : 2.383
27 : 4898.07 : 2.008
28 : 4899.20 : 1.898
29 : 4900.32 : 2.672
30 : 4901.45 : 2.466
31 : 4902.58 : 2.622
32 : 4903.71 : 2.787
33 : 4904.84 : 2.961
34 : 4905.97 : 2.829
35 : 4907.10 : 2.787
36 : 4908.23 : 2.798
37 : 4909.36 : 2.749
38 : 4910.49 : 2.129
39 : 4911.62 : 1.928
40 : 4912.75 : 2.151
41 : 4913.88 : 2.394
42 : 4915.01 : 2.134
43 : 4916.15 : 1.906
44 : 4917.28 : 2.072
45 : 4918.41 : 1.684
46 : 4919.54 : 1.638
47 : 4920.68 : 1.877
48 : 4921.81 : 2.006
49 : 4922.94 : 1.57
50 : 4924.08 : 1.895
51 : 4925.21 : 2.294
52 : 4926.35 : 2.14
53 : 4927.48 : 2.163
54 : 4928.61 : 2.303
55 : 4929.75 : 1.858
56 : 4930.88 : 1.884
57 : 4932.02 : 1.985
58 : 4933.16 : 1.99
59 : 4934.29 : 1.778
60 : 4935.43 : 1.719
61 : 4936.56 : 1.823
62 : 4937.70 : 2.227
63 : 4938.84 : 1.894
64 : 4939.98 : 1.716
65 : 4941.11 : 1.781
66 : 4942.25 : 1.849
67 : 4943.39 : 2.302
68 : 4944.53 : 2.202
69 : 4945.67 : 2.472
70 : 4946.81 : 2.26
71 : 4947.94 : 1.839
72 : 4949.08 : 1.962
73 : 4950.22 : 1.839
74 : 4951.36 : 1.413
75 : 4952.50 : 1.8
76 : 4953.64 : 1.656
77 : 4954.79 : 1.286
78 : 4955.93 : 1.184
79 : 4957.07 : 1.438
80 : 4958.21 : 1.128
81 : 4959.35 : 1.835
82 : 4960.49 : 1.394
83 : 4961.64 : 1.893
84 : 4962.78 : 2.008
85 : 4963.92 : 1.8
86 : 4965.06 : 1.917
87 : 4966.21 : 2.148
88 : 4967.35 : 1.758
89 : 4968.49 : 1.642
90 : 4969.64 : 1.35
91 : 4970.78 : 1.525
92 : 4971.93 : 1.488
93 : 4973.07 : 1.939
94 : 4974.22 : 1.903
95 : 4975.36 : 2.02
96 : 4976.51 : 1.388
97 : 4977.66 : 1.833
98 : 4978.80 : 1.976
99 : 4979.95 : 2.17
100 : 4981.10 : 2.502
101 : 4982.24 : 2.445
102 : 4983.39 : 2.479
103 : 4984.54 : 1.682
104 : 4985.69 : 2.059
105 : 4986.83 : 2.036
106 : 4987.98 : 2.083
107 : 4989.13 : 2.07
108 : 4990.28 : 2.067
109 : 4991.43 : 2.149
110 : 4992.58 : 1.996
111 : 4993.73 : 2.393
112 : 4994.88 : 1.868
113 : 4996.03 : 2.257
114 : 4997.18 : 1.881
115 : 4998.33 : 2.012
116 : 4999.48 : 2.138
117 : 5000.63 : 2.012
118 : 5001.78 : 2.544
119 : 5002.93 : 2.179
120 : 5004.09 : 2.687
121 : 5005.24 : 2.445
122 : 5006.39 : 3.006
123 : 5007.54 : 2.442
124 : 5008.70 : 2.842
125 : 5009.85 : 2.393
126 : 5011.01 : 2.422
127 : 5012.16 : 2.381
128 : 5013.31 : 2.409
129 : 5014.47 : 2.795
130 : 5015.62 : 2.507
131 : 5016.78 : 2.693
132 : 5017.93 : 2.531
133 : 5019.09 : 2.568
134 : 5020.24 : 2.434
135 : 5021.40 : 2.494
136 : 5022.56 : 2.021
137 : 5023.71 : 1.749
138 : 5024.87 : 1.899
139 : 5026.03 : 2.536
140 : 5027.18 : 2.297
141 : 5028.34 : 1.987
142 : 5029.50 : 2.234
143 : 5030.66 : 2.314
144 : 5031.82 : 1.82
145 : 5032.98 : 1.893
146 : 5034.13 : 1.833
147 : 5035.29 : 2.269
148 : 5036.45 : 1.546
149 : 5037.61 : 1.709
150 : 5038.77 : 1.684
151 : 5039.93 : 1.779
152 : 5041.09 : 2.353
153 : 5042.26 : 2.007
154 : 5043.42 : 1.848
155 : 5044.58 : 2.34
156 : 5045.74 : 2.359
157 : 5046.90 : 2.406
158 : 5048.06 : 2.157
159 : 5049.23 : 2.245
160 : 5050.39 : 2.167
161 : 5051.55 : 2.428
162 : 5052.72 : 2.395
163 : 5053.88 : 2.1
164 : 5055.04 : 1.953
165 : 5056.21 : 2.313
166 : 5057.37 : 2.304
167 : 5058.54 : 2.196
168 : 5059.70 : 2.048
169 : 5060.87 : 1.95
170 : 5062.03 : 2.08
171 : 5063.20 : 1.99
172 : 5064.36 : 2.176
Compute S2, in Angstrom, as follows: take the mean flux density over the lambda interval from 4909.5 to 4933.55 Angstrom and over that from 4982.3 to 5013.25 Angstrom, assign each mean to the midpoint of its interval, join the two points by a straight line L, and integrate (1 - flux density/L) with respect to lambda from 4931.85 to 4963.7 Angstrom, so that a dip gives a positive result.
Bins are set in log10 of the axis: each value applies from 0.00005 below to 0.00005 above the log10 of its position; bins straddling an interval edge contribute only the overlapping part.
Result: 4.37 Angstrom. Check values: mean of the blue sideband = 2.01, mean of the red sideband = 2.26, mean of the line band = 1.81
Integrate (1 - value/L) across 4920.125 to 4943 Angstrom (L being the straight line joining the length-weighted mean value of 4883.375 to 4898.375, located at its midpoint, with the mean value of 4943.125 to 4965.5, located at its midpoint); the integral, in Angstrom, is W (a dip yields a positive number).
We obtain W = -0.8 Angstrom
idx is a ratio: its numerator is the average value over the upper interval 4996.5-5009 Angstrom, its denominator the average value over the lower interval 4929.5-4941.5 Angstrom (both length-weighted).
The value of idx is 1.26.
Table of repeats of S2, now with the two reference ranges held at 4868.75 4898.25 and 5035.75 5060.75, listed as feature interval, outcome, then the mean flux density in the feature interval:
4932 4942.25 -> 0.84 Angstrom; 1.87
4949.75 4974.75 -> 4.92 Angstrom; 1.65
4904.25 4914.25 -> -2.51 Angstrom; 2.53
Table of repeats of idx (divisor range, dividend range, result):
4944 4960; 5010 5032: 1.34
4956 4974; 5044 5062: 1.33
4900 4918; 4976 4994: 0.85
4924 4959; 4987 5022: 1.26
